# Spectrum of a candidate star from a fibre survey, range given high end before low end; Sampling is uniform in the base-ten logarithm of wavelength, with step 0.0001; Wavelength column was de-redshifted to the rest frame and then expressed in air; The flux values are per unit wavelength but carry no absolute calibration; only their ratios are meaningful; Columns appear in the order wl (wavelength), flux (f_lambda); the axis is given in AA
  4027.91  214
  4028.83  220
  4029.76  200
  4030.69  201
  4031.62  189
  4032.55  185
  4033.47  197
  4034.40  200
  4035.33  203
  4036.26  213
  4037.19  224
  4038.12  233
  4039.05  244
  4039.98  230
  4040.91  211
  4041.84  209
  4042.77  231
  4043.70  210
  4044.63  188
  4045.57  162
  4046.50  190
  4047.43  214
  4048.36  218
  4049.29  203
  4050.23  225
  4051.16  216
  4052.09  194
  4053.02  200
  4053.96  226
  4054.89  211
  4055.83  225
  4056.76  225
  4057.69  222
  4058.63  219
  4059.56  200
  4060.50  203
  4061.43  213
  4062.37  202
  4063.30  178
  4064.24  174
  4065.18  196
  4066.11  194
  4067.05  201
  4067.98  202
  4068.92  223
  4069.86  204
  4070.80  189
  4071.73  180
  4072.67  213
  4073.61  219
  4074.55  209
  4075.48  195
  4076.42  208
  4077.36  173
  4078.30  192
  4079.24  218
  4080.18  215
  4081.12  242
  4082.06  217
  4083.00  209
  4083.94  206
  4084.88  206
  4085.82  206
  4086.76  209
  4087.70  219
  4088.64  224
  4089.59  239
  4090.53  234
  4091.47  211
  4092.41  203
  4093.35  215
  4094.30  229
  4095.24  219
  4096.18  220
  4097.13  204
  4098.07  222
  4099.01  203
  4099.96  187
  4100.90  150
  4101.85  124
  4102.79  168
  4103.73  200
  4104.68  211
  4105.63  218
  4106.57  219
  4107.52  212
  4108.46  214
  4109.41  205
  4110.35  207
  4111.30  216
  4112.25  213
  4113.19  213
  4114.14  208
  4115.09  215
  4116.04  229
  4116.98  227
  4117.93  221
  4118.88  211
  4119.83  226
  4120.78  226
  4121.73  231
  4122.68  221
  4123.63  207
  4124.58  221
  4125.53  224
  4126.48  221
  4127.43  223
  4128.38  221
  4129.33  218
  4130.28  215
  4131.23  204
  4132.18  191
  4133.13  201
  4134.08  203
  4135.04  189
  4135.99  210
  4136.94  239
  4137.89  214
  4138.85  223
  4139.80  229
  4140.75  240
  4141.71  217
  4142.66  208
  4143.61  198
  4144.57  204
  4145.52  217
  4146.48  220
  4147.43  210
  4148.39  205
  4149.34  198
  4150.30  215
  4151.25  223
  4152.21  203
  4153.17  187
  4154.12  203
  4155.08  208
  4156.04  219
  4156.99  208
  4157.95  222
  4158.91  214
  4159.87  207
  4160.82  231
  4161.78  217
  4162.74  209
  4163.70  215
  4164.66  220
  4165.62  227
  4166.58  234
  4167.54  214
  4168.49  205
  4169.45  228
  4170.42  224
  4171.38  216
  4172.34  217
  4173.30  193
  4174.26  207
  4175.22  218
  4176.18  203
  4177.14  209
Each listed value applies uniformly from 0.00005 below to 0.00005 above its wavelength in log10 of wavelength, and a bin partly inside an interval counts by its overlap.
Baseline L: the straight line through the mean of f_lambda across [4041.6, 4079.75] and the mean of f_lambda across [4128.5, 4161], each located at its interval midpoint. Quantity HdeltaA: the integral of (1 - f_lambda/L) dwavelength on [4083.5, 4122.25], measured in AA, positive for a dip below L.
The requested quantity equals -0.4 AA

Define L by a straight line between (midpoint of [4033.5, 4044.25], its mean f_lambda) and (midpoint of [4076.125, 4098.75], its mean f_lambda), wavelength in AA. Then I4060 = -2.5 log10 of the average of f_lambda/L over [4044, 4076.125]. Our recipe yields 0.06 mag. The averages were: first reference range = 218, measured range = 204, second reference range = 214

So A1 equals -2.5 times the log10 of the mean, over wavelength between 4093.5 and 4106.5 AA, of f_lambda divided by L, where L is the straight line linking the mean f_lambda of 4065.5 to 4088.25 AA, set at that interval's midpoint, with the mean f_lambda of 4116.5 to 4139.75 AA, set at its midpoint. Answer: 0.07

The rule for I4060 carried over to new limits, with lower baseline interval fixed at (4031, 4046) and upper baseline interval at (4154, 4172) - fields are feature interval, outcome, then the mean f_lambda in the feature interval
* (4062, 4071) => 0.07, 196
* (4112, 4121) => -0.03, 219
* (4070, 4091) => 0.01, 210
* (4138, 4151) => 0.01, 214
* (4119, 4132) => -0.02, 219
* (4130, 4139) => 0.03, 208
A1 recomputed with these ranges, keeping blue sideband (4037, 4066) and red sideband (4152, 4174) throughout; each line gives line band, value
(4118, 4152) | -0.011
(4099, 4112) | 0.087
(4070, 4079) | 0.063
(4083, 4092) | -0.030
